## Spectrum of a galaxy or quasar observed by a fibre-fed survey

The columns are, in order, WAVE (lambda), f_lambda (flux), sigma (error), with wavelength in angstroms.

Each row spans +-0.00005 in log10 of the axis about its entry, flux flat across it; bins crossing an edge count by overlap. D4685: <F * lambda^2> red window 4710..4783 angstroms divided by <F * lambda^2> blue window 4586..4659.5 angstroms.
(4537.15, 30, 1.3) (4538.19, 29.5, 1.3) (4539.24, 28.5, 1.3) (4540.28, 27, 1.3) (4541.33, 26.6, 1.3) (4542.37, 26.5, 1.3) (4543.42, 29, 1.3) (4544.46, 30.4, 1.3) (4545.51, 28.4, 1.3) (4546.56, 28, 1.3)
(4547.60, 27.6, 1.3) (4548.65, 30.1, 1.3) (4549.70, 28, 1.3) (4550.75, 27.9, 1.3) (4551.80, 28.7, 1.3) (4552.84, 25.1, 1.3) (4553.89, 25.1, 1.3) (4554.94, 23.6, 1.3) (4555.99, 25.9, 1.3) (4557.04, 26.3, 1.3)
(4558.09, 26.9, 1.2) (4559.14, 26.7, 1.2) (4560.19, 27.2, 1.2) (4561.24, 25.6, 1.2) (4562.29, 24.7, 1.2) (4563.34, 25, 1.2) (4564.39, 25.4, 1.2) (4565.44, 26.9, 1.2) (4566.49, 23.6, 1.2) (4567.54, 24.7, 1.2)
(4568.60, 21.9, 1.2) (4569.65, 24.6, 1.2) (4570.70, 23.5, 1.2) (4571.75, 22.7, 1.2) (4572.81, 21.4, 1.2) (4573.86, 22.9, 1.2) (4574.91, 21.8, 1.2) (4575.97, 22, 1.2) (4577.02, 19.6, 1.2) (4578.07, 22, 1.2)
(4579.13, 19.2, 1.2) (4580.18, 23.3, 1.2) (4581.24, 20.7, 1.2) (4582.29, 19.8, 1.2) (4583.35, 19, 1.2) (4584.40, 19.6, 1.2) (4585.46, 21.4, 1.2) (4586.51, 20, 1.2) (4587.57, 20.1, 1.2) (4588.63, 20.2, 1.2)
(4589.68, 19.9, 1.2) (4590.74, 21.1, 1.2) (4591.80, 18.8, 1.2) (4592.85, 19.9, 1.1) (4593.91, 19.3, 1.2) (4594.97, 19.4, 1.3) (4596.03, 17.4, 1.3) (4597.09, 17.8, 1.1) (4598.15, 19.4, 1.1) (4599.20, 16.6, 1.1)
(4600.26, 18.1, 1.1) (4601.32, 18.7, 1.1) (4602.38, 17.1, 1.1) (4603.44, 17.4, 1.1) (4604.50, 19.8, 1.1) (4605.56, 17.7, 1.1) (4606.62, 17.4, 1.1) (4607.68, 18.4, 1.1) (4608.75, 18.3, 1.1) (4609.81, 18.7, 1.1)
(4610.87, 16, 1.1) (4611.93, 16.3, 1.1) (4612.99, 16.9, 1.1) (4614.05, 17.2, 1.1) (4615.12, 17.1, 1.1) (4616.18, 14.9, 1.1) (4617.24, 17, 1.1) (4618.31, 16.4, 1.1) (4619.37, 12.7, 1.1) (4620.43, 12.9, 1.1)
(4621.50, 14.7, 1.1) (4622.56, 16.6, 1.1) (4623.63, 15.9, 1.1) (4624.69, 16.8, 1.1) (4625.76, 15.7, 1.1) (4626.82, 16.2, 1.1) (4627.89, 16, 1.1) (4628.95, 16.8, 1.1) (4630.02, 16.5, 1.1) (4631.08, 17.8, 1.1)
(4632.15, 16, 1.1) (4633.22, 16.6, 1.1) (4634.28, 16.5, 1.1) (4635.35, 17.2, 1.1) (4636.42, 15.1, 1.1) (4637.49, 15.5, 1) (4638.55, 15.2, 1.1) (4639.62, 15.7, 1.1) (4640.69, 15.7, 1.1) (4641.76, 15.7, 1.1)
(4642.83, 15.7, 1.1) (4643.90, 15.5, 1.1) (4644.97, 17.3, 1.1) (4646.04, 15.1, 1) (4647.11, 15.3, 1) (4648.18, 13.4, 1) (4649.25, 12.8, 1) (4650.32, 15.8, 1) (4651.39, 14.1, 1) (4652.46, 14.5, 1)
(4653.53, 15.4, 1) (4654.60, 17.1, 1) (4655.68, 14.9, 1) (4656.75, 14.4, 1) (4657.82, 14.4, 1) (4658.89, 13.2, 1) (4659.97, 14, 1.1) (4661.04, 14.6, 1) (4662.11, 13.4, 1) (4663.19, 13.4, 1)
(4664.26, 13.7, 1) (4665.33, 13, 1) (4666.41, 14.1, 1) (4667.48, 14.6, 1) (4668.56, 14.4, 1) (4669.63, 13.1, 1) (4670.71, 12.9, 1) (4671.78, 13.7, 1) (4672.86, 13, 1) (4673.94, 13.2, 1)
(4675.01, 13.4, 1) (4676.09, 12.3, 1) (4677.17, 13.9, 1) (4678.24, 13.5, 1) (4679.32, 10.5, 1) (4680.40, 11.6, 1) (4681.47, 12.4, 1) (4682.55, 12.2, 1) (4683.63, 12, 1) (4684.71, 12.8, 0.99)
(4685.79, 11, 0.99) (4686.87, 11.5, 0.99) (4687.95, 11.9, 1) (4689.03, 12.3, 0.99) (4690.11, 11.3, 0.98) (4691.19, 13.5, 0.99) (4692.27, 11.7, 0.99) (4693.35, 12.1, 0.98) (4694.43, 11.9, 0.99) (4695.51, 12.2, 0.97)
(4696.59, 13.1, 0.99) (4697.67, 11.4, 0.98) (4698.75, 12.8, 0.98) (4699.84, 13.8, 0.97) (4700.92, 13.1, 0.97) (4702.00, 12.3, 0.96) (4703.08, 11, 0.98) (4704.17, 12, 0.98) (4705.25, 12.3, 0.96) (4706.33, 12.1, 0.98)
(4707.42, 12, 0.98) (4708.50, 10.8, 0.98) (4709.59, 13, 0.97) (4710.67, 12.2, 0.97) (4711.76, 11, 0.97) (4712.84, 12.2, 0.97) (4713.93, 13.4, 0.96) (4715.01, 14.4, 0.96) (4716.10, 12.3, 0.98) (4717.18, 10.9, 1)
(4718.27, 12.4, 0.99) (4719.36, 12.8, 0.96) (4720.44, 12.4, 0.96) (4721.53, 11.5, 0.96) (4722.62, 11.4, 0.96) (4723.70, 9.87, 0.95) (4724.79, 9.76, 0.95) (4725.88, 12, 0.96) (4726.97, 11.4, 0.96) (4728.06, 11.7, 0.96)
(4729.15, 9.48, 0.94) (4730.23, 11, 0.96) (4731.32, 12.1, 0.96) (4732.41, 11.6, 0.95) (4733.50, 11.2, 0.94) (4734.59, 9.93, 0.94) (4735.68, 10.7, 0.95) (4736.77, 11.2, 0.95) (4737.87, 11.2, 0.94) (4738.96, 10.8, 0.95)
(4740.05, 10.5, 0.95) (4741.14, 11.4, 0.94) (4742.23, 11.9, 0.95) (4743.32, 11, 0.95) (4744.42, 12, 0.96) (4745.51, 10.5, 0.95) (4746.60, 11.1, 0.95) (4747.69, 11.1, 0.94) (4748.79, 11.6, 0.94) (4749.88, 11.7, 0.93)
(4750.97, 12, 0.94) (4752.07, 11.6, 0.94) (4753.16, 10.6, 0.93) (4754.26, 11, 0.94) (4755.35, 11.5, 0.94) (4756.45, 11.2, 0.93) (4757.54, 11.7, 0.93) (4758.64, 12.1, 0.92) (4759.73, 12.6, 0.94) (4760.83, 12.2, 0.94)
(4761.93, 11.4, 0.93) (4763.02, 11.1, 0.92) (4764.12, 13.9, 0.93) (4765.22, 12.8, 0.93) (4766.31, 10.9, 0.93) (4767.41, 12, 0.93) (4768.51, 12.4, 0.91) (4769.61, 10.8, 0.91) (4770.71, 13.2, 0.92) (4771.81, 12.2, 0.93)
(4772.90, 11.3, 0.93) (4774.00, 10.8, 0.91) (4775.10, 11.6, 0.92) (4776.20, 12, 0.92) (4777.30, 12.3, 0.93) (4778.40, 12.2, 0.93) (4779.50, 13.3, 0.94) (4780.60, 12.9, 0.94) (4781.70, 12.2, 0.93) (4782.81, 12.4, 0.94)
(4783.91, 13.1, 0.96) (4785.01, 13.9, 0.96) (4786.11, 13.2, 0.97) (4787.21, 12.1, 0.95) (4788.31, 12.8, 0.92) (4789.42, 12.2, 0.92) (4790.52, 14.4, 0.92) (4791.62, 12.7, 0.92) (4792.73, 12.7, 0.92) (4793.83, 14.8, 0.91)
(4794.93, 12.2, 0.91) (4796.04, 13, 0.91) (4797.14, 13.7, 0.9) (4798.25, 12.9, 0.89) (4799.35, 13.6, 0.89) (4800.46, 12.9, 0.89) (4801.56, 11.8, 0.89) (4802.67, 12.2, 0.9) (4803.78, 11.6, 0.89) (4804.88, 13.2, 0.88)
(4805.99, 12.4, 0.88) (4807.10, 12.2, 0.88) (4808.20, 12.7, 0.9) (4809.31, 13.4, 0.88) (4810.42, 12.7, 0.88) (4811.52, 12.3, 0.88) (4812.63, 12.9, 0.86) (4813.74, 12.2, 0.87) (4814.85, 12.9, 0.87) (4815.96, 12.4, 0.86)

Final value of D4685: 0.7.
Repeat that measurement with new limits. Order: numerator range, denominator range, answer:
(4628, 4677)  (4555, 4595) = 0.68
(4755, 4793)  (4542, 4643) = 0.65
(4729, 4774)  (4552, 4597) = 0.55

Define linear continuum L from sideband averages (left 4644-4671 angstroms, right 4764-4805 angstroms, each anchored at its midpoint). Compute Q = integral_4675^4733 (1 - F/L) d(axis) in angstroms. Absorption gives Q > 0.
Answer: 7.2 angstroms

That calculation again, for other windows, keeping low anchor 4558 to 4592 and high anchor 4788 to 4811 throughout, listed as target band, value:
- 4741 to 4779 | 7.36 angstroms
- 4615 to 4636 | 4.45 angstroms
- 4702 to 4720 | 4.82 angstroms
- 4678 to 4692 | 4.54 angstroms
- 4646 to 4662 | 3.80 angstroms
